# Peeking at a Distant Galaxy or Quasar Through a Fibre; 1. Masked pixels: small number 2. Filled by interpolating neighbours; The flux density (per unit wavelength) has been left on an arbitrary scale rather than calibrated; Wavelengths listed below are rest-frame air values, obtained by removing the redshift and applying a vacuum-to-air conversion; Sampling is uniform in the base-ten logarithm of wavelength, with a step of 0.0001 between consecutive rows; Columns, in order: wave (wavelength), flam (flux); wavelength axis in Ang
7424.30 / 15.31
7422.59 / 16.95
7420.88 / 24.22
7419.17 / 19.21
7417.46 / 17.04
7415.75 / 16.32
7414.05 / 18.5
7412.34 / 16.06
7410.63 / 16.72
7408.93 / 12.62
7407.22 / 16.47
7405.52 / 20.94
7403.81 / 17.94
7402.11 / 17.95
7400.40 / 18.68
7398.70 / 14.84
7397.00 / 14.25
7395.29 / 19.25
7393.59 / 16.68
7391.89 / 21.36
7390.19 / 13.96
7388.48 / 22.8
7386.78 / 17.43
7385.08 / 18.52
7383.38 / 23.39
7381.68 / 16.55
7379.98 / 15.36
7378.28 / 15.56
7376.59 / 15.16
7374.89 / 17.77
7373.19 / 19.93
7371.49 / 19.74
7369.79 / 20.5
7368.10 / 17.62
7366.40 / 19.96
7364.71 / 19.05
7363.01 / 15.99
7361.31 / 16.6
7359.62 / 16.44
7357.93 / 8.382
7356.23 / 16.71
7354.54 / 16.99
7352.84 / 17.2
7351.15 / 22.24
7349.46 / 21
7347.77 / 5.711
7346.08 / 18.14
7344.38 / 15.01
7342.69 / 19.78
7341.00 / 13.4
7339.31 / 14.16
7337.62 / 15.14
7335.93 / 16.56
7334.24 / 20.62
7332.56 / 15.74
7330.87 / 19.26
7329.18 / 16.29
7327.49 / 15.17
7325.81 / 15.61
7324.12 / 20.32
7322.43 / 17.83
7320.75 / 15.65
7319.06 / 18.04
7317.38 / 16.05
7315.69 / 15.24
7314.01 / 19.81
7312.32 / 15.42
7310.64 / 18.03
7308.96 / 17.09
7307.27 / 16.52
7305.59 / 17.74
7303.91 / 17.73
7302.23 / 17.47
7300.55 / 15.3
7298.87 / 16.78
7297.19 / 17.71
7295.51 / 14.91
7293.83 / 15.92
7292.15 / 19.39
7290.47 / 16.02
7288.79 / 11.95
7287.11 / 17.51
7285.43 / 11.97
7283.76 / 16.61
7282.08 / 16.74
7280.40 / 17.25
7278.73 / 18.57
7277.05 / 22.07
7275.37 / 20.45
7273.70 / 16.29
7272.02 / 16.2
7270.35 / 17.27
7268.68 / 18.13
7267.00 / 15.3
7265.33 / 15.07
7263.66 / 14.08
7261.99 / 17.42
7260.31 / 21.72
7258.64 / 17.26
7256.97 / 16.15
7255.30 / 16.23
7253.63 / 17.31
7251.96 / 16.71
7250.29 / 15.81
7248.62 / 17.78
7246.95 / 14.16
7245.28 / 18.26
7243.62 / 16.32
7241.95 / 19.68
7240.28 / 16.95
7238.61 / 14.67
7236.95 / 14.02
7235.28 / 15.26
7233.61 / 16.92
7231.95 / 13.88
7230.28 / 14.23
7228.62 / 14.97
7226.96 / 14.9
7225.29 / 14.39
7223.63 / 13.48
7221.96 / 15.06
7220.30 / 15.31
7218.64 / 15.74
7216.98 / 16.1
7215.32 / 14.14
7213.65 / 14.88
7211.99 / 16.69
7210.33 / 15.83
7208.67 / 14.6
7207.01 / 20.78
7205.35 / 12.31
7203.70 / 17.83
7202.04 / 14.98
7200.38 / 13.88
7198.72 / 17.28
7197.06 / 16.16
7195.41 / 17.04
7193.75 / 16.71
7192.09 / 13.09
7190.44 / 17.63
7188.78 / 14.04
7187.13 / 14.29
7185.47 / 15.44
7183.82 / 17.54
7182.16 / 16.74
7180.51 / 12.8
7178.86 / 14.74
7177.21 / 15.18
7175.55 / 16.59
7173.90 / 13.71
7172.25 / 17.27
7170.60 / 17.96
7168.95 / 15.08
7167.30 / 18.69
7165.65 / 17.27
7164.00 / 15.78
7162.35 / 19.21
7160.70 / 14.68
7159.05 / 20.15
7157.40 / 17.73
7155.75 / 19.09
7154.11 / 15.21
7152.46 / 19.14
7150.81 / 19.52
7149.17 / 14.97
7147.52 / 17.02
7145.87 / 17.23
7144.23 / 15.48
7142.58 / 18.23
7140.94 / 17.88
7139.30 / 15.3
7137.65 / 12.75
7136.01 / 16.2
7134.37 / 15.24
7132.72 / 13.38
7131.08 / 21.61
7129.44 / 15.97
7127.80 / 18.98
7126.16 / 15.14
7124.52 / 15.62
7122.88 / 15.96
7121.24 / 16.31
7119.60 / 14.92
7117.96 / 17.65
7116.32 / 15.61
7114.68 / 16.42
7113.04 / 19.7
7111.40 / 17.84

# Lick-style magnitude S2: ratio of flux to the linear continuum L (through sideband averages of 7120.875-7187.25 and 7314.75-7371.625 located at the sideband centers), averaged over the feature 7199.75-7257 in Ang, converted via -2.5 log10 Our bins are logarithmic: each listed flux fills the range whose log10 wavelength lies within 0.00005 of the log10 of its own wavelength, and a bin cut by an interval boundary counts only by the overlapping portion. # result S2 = 0.062 mag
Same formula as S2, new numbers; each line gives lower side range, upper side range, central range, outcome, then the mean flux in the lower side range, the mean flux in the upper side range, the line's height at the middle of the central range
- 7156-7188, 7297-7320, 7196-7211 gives 0.04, 16.4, 17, 16.6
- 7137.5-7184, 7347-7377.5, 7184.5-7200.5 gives 0.07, 16.7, 17.1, 16.8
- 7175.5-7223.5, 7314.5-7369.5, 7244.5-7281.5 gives -0.08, 15.6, 16.7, 16.1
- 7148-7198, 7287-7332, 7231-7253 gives 0.03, 16.5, 16.8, 16.6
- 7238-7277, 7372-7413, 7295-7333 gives 0.02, 17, 17.5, 17.2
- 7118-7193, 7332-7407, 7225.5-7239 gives 0.13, 16.4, 17.3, 16.7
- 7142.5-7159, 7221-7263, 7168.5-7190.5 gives 0.10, 17.4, 16.1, 17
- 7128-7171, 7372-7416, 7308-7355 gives 0.04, 17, 17.5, 17.4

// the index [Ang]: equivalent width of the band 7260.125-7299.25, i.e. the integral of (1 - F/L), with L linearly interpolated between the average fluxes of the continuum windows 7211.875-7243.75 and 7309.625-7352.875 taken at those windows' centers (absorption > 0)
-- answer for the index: -1.8 Ang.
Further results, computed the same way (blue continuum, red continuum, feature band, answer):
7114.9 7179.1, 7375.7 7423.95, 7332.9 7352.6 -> 1.0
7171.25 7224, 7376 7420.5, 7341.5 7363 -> 1.2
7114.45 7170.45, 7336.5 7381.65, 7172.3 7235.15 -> 4.9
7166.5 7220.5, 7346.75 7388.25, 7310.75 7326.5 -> -0.2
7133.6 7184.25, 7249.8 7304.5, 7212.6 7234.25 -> 2.3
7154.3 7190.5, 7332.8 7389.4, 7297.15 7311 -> -0.1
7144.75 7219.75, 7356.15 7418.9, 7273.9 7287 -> -0.6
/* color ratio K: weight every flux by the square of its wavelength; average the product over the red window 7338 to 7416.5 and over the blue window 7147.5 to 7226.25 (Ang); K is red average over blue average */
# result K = 1.1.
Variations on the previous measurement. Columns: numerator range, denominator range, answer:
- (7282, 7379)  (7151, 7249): 1.08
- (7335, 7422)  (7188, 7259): 1.14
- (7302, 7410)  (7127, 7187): 1.09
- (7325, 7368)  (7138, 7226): 1.07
